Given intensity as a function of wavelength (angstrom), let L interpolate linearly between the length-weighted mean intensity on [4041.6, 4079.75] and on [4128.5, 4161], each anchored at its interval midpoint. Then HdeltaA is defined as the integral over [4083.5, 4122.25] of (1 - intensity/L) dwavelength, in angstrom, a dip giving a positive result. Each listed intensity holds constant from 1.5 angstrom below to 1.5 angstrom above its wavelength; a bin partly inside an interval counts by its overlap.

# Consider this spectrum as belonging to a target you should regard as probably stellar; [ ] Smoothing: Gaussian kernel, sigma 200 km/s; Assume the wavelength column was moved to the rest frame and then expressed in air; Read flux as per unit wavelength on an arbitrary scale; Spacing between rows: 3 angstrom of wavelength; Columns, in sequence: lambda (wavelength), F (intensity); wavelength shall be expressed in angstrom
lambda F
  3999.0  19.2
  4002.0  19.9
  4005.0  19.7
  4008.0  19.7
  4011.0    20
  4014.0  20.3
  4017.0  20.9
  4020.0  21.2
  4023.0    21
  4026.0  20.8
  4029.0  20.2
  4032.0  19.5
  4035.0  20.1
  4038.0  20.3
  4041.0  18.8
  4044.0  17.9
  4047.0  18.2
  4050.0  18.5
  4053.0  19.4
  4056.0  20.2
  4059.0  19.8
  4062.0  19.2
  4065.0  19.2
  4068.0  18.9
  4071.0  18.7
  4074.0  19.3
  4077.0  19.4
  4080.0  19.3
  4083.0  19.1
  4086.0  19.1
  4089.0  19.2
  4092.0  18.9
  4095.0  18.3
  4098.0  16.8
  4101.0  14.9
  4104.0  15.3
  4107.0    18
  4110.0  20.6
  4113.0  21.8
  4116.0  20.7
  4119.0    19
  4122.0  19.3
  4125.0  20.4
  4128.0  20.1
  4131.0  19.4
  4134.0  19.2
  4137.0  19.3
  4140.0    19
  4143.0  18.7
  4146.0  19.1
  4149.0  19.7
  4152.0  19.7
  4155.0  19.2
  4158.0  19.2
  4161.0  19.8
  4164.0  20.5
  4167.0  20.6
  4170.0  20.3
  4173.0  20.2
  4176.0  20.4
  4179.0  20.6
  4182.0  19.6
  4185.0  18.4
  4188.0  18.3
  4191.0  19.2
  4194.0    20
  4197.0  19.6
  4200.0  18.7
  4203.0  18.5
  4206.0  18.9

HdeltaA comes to 1.2 angstrom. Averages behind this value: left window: 19.1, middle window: 18.6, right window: 19.3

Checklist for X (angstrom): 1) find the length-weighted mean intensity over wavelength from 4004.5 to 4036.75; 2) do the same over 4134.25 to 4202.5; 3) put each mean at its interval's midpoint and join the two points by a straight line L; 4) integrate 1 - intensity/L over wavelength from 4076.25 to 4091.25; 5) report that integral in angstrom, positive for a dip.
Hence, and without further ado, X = 0.6 angstrom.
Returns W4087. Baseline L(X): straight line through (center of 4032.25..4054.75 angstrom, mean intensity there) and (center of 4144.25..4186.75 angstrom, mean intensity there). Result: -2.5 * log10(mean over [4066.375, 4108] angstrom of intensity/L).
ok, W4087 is 0.06 mag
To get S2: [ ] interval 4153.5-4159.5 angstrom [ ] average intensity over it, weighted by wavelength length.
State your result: 19.2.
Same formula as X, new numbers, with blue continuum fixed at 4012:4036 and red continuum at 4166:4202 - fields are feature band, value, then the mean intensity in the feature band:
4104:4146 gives 1.0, 19.5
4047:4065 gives 0.9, 19.3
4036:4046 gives 0.7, 19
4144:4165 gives 0.2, 19.6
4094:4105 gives 2.1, 16.3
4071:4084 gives 0.6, 19.2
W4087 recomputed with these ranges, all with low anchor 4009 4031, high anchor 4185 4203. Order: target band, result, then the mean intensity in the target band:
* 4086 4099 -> 0.08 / 18.4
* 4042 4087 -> 0.06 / 19.1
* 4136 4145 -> 0.03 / 19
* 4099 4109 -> 0.21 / 16.3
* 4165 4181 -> -0.06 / 20.4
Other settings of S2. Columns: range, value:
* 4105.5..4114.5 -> 20.1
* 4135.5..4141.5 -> 19.2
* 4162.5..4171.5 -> 20.5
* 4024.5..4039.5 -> 20.2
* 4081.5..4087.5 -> 19.1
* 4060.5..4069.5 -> 19.1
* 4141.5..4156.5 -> 19.3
